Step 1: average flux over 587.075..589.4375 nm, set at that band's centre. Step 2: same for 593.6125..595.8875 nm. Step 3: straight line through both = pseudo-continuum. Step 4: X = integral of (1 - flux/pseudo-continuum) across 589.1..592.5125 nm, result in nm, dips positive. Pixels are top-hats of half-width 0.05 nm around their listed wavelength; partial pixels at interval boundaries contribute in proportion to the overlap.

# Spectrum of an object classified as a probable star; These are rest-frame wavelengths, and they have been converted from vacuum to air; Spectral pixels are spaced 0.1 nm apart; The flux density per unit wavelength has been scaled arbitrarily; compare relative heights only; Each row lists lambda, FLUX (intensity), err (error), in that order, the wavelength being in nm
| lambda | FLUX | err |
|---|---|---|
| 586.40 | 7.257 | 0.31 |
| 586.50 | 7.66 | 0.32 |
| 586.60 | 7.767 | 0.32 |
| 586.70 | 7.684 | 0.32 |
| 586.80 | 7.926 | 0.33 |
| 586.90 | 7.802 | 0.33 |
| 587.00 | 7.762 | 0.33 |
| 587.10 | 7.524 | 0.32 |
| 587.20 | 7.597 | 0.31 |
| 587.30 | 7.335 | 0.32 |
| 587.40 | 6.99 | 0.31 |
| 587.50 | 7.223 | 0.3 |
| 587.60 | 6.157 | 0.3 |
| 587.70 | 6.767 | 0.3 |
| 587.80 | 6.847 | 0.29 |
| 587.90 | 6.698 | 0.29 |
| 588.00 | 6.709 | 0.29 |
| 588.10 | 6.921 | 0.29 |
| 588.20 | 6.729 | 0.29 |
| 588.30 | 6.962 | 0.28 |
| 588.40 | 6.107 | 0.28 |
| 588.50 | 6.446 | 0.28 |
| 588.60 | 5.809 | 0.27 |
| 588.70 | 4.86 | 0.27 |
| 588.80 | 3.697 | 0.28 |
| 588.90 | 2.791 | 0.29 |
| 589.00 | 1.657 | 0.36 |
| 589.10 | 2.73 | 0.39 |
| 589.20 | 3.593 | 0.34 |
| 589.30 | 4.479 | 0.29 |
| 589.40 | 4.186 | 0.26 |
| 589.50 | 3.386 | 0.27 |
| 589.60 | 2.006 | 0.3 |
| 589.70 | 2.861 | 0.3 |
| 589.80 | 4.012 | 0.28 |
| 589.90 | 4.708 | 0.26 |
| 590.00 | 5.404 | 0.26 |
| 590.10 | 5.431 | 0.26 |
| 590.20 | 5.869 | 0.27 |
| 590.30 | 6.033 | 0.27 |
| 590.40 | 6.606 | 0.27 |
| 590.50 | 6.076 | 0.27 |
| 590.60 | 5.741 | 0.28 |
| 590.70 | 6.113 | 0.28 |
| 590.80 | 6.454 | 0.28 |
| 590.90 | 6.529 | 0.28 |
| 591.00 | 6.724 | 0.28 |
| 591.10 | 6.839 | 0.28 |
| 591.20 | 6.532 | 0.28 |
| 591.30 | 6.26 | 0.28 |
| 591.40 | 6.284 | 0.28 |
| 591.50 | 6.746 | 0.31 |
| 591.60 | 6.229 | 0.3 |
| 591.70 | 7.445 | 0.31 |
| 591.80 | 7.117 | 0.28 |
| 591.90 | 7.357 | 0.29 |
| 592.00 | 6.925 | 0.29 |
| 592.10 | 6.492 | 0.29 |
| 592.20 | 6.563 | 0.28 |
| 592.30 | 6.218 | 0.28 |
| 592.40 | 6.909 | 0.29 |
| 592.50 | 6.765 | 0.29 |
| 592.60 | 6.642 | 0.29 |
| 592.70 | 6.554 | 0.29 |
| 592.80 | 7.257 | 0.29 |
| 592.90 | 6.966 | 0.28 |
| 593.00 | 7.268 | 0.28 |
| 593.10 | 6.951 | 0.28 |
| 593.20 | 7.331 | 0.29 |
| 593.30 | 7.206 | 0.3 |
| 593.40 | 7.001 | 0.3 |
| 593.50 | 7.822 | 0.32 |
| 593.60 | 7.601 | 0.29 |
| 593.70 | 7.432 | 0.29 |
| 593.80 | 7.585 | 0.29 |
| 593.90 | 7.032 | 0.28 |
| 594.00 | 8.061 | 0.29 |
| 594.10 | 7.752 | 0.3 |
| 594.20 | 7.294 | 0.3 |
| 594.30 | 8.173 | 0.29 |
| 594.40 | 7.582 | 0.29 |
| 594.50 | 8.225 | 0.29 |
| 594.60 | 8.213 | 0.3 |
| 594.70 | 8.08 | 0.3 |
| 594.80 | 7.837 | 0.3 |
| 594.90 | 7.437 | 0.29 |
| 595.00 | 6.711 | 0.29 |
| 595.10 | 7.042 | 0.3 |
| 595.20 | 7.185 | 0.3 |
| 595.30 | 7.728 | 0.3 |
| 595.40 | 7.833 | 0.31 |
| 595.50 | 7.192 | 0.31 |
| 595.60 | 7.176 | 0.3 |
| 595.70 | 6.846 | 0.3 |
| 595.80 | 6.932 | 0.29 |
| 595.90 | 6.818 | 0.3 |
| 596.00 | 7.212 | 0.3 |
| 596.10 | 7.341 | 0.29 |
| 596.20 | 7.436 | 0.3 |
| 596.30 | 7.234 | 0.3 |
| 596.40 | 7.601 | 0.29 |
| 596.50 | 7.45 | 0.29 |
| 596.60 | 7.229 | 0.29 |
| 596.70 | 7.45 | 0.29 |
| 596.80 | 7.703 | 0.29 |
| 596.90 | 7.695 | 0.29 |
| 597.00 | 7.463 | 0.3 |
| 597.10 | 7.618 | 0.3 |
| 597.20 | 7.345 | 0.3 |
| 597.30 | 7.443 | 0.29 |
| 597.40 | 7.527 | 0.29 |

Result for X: 0.376 nm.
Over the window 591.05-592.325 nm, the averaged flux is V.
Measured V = 6.7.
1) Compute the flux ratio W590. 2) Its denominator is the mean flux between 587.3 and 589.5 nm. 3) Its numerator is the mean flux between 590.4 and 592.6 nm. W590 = 1.21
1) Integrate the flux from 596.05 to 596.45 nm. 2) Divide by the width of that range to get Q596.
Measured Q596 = 7.4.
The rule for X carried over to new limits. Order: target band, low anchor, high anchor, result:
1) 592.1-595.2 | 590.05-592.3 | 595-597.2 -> -0.18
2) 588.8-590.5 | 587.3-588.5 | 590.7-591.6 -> 0.63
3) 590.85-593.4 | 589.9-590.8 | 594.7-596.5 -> -0.18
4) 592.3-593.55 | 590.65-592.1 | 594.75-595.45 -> -0.01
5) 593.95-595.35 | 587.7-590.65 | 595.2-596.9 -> -0.16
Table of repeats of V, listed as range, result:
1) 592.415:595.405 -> 7.41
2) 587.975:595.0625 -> 6.26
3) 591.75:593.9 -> 7.05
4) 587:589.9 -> 5.36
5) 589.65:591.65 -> 5.87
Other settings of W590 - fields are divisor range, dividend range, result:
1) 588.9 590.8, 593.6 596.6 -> 1.66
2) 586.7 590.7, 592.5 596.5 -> 1.31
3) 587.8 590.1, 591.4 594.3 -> 1.50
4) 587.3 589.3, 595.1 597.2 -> 1.32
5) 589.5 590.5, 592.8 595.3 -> 1.57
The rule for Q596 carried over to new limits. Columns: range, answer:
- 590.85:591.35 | 6.58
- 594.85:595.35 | 7.22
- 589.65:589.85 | 3.44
